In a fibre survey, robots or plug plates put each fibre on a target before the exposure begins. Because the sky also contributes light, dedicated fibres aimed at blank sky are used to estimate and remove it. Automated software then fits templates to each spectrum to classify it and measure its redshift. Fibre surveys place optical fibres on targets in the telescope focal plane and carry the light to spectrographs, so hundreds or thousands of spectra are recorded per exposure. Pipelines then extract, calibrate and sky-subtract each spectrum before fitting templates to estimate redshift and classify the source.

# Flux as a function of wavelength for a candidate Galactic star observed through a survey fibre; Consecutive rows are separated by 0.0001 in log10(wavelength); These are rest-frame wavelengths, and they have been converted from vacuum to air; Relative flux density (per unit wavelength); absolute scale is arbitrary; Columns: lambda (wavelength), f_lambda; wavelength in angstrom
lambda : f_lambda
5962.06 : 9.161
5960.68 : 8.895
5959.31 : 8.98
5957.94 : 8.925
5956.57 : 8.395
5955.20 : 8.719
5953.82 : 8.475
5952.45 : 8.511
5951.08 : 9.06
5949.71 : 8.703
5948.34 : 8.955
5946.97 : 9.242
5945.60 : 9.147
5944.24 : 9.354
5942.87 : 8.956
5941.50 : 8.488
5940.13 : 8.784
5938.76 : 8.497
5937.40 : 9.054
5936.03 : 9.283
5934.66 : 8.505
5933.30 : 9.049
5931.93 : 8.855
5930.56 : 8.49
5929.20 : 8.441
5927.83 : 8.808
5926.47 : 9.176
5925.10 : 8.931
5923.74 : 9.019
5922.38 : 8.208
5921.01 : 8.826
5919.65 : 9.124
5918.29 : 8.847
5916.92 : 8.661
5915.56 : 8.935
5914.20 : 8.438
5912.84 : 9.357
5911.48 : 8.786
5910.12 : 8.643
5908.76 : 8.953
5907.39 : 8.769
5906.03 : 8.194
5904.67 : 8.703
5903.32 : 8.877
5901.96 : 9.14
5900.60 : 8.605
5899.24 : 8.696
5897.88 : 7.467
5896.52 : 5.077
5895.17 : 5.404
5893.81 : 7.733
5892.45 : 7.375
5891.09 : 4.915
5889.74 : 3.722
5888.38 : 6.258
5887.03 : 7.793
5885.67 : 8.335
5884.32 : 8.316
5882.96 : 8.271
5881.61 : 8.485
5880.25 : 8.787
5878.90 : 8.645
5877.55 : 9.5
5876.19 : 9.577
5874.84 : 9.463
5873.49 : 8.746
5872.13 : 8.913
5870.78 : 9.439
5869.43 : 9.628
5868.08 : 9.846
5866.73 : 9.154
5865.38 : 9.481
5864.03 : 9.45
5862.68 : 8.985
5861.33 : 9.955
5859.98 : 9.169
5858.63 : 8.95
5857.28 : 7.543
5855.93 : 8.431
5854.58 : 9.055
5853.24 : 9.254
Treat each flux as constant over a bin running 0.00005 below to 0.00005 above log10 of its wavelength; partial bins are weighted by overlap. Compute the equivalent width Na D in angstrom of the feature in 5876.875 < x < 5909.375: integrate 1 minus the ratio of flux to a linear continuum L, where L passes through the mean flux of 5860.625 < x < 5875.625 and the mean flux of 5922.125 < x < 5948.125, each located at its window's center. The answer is 5.08 angstrom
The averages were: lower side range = 9.37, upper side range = 8.87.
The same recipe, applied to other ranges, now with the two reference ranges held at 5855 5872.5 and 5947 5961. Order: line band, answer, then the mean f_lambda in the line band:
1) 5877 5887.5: 0.6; 8.52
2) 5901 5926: 0.4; 8.8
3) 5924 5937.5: 0.0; 8.85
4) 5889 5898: 3.2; 5.86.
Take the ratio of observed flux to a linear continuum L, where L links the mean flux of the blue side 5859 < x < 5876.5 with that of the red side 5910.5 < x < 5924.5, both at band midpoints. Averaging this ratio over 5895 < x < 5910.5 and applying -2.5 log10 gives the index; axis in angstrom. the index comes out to 0.11 mag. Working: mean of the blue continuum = 9.36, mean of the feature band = 8.12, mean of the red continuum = 8.82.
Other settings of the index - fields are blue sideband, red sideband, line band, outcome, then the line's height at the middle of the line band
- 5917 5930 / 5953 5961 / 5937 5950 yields -0.02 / 8.76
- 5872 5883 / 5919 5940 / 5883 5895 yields 0.29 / 8.93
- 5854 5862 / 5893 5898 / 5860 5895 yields -0.11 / 7.53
